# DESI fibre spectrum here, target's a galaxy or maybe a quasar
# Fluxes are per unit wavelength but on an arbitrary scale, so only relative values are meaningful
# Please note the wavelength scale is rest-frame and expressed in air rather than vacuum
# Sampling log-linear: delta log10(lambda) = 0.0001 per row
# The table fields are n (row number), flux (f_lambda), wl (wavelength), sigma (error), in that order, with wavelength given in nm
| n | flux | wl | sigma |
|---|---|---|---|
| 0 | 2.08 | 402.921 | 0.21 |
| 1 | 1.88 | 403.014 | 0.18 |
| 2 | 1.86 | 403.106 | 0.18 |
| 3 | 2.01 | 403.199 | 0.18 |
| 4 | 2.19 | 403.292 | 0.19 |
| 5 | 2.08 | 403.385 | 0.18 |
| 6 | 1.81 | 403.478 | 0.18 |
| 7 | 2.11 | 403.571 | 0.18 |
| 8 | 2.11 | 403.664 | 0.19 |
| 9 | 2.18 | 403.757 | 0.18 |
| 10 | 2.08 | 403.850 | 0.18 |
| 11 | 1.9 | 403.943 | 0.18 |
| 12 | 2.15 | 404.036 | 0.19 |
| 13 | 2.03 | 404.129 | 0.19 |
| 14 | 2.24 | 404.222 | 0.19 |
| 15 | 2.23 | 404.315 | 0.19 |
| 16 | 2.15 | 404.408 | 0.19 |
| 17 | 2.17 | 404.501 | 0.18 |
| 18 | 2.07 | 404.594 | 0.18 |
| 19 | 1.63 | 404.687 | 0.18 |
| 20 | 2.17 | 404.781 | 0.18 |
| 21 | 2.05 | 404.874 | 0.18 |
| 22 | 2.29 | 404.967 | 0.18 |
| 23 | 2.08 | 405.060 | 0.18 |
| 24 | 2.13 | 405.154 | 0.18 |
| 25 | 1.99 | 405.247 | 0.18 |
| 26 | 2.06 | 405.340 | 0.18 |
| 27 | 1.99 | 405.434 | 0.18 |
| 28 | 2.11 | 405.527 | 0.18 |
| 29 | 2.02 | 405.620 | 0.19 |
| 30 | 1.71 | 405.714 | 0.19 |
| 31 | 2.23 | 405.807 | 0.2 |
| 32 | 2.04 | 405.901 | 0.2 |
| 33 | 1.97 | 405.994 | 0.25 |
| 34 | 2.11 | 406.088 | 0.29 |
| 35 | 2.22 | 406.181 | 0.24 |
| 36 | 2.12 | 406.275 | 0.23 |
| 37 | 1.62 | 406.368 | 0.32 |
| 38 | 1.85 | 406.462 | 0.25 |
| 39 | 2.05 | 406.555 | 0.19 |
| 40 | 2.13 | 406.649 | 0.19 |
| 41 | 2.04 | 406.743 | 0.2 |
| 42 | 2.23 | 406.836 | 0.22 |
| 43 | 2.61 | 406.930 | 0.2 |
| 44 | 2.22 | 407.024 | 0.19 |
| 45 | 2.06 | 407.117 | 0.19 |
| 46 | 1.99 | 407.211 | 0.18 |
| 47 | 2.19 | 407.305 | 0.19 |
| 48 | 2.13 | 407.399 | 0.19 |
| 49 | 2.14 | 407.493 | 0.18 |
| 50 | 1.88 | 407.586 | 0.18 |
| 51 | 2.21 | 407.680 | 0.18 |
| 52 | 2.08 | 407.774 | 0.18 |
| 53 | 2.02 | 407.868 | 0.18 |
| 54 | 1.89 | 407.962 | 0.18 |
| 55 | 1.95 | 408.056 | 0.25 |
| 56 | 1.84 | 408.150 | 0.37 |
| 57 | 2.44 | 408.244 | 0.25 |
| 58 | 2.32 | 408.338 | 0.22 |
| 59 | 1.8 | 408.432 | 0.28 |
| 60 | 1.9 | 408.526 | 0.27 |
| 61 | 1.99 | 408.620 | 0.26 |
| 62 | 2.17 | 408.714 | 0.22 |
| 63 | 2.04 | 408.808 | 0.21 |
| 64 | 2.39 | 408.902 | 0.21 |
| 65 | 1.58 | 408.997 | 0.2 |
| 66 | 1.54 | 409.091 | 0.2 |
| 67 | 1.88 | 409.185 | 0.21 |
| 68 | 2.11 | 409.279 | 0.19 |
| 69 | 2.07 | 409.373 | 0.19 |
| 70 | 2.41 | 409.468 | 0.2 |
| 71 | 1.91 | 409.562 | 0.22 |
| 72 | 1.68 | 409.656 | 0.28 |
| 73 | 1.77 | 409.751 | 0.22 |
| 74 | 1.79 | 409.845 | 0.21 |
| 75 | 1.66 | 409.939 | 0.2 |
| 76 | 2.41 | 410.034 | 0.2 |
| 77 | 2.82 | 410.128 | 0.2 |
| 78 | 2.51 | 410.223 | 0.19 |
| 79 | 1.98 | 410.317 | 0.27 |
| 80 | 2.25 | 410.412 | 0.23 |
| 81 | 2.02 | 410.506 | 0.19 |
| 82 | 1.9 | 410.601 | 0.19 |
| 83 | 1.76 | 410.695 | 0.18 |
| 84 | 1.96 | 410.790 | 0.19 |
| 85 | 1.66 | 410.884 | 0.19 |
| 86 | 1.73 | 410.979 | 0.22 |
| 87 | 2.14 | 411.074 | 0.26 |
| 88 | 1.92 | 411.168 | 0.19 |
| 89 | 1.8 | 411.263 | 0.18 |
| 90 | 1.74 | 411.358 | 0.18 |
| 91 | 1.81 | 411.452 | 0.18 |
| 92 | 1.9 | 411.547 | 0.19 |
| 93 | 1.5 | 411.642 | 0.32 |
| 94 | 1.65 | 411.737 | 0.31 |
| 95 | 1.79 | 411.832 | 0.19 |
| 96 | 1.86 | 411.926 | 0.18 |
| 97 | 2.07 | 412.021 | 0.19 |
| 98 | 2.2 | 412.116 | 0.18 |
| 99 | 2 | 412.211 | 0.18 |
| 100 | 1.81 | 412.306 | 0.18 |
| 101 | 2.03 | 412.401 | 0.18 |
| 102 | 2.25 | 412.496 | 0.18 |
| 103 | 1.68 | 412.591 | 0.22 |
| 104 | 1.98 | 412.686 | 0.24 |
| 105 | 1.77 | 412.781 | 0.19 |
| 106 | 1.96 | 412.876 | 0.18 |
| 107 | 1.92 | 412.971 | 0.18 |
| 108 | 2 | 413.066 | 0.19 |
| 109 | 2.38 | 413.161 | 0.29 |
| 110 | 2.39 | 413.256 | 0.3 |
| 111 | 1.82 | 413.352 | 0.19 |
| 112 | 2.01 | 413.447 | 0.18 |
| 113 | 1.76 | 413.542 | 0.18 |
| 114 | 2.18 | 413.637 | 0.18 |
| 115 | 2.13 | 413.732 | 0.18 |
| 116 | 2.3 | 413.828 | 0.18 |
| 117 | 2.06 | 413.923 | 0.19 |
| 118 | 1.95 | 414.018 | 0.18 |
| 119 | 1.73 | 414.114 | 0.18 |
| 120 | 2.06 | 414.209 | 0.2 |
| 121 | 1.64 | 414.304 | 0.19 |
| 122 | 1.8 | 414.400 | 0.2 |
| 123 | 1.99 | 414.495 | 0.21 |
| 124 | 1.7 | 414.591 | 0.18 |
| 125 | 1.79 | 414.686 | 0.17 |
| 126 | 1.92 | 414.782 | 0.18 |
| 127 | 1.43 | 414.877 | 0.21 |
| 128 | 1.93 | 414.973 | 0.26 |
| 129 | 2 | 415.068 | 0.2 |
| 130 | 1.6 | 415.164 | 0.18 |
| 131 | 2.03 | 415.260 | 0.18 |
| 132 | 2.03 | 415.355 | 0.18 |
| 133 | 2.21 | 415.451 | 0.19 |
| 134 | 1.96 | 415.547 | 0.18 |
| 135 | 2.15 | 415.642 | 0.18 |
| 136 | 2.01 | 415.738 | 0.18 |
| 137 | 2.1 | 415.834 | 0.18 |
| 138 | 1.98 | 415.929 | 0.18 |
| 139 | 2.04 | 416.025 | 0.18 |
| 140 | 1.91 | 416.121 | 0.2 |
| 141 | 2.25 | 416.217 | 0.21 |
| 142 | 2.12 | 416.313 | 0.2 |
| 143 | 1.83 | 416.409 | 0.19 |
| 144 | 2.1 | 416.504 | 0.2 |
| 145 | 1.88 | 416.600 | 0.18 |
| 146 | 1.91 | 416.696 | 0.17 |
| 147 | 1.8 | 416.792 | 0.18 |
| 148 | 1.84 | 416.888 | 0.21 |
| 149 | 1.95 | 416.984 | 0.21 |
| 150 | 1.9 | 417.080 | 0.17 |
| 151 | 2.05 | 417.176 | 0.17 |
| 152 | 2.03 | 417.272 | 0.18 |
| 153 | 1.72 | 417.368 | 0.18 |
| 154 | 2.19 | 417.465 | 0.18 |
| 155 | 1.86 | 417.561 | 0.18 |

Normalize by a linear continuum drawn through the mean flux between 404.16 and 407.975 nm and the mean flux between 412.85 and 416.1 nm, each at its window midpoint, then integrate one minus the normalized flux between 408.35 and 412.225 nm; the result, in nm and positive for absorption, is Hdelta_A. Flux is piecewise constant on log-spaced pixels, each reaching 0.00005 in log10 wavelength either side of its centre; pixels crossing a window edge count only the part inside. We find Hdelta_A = 0.13 nm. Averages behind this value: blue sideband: 2.08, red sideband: 1.97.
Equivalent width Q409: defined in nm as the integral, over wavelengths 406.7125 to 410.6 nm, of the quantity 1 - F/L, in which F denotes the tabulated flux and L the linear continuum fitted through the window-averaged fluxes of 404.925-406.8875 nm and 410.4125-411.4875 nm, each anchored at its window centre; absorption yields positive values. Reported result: -0.23 nm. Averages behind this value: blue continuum 2.05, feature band 2.07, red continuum 1.88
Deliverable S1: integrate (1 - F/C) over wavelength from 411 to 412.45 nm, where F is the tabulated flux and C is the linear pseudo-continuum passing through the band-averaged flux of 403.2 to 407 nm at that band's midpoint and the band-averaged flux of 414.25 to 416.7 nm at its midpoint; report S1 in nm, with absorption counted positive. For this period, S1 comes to 0.08 nm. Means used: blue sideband 2.07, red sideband 1.94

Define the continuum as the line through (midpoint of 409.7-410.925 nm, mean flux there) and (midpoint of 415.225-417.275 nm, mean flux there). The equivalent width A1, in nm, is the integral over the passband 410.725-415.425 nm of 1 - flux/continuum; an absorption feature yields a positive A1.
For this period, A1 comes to 0.251 nm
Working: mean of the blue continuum 2.04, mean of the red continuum 2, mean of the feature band 1.91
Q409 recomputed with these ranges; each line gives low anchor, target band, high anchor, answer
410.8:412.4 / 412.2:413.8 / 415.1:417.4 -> -0.097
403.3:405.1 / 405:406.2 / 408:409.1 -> 0.006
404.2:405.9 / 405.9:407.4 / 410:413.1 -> -0.037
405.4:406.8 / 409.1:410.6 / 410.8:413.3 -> -0.083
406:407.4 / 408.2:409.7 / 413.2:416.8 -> 0.035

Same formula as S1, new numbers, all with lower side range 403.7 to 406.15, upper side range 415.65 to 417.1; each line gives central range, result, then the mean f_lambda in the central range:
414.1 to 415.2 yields 0.105 nm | 1.8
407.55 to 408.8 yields 0.003 nm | 2.04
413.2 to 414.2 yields -0.018 nm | 2.04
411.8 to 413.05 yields 0.038 nm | 1.95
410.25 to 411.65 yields 0.092 nm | 1.89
